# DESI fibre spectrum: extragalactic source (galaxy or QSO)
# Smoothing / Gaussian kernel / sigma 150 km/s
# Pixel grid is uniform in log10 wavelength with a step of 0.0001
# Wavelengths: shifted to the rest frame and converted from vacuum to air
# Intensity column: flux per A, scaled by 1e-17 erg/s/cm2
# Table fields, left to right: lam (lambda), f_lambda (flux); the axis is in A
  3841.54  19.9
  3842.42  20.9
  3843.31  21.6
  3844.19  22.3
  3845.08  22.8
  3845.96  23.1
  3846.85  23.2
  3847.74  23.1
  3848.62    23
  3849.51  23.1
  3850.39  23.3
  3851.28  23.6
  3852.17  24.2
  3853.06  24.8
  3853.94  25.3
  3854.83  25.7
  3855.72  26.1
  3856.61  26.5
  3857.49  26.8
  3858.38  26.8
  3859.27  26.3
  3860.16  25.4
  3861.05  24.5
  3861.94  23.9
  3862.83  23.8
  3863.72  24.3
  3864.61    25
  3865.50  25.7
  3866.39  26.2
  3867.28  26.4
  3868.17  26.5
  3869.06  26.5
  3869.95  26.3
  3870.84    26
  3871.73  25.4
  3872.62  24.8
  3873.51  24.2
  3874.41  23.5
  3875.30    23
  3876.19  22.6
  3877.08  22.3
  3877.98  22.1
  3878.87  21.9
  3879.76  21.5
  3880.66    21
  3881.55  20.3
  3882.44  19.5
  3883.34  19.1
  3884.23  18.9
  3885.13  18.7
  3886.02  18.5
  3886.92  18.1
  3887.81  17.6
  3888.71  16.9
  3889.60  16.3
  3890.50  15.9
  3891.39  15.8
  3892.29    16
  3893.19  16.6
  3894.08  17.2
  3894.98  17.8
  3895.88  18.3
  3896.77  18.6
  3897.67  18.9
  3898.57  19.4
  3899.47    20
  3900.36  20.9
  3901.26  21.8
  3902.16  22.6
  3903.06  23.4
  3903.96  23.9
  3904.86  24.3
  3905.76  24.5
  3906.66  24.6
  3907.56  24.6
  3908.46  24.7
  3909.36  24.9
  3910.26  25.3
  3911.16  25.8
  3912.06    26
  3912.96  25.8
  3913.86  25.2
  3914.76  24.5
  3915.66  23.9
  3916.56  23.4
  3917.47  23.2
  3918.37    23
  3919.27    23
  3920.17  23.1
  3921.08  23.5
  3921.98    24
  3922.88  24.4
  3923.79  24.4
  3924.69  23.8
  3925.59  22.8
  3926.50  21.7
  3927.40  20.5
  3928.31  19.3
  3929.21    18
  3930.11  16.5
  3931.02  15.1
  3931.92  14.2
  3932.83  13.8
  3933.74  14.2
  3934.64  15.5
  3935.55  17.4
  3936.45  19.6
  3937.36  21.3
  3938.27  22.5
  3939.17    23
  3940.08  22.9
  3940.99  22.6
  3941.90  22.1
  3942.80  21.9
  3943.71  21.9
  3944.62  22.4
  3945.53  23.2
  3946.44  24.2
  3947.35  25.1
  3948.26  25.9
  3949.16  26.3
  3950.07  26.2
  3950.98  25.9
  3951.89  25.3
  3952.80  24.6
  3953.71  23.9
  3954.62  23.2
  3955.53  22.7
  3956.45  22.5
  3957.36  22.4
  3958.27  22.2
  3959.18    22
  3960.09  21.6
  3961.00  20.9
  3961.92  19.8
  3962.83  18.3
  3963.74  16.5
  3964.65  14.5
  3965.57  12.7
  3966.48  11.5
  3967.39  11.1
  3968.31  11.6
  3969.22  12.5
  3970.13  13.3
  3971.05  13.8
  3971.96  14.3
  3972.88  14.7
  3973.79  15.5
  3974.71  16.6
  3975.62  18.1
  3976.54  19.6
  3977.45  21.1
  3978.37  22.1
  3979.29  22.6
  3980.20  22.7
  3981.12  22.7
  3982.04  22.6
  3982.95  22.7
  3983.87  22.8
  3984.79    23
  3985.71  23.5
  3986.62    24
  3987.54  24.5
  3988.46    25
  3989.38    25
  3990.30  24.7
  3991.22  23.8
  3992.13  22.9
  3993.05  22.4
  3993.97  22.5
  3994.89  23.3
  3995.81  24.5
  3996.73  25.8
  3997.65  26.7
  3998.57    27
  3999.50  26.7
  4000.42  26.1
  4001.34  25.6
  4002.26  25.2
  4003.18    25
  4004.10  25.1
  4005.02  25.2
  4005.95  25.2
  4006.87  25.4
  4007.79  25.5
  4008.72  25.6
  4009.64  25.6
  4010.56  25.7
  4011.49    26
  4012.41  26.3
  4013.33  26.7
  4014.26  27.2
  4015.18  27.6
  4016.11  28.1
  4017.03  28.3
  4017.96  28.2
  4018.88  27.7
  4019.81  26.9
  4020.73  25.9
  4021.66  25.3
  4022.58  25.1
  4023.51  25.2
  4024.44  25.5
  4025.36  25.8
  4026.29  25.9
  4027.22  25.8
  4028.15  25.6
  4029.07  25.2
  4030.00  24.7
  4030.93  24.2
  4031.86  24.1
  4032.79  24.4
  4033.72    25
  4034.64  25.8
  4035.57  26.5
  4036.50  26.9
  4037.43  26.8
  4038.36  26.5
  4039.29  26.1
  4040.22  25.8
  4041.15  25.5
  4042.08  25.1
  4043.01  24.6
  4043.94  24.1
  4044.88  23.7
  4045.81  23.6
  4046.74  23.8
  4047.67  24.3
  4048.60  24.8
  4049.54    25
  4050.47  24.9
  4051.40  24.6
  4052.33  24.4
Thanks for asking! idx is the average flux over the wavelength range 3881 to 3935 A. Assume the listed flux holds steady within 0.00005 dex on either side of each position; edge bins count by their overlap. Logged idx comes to 20.7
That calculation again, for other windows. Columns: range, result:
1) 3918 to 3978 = 20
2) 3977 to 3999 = 23.7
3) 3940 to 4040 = 23.2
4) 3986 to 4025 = 25.6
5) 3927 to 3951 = 20.7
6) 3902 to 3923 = 24.3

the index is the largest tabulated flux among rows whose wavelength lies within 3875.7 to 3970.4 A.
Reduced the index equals 26.3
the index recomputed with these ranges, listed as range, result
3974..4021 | 28.3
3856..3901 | 26.8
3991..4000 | 27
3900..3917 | 26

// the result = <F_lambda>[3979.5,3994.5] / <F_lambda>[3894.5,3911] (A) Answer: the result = 1.06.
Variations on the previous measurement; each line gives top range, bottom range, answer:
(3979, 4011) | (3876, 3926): 1.14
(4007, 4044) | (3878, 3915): 1.24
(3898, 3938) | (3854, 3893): 0.97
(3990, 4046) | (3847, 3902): 1.15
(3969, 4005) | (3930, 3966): 1.06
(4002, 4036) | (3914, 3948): 1.21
